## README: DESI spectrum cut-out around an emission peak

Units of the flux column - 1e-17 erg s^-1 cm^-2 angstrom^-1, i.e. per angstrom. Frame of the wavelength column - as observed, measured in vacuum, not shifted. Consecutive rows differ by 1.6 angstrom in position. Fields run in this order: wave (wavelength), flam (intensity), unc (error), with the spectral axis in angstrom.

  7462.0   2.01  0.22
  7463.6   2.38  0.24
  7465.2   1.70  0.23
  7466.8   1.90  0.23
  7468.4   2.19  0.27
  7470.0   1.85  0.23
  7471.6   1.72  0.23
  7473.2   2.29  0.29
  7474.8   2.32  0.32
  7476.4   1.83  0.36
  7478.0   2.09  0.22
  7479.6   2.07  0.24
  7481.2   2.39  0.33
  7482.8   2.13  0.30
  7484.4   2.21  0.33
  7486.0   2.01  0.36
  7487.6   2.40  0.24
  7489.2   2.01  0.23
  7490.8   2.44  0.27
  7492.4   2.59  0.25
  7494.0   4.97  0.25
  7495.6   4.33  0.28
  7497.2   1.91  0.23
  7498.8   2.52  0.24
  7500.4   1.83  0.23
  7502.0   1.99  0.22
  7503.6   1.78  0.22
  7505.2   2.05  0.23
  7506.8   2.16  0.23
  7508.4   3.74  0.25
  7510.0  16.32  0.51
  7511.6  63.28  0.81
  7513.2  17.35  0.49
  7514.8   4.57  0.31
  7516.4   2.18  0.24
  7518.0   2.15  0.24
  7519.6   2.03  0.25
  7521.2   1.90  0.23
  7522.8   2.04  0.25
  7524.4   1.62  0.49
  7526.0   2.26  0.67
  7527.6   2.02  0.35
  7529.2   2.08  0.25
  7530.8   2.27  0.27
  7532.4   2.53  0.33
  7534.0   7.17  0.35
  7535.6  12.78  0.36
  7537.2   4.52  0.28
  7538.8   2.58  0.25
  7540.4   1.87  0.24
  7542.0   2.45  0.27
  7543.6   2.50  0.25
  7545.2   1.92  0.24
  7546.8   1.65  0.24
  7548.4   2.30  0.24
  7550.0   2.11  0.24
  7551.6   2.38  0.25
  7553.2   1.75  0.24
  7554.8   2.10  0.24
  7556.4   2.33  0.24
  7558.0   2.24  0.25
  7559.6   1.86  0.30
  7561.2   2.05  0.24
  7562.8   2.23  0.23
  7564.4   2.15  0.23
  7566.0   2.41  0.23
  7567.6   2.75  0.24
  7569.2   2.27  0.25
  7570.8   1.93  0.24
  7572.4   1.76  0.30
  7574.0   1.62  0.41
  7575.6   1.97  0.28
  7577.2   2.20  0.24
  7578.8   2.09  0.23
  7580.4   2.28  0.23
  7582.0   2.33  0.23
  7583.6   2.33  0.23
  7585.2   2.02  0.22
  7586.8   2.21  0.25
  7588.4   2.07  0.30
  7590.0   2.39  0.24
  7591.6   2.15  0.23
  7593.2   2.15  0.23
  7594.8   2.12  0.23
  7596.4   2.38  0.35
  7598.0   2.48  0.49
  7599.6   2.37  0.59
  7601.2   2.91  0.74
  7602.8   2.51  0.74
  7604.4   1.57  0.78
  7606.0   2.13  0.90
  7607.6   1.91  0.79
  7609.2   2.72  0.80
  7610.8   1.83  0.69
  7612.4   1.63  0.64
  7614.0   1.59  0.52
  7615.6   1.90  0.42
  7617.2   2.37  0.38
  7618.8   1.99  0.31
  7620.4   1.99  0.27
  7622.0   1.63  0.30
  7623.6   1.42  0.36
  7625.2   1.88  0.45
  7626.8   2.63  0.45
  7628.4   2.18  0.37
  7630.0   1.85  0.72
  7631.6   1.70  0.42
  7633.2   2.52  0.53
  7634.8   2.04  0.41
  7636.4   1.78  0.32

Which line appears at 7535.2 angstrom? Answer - [N II]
